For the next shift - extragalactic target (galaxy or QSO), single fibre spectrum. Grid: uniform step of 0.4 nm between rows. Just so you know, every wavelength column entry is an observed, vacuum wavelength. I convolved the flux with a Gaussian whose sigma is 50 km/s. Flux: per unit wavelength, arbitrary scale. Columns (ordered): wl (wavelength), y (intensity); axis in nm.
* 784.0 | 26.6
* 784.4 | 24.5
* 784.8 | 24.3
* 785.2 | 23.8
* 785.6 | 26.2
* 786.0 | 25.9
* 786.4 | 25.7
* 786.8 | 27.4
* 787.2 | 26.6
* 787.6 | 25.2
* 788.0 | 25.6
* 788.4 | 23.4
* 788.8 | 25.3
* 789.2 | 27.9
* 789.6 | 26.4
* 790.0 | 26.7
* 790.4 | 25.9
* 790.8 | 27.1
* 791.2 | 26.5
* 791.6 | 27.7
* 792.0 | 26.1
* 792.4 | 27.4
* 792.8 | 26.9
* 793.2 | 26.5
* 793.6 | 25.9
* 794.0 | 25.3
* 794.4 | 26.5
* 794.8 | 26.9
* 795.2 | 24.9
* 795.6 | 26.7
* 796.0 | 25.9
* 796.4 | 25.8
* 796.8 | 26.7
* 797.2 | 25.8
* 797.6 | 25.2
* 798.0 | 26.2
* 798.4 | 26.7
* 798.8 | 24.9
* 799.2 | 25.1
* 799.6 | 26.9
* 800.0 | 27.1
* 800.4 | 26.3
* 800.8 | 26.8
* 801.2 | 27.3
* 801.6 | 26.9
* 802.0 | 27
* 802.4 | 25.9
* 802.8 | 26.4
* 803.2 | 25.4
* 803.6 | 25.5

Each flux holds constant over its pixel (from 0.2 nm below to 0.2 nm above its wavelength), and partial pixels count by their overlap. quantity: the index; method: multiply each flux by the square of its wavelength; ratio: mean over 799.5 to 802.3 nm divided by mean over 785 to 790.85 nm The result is 1.07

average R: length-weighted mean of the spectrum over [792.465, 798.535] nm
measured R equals 26.1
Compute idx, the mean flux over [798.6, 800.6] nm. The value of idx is 26.1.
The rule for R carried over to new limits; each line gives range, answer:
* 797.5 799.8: 25.9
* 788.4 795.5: 26.4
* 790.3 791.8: 26.9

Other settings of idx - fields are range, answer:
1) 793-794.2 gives 25.9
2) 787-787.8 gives 25.9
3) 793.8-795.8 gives 26.1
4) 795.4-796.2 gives 26.3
